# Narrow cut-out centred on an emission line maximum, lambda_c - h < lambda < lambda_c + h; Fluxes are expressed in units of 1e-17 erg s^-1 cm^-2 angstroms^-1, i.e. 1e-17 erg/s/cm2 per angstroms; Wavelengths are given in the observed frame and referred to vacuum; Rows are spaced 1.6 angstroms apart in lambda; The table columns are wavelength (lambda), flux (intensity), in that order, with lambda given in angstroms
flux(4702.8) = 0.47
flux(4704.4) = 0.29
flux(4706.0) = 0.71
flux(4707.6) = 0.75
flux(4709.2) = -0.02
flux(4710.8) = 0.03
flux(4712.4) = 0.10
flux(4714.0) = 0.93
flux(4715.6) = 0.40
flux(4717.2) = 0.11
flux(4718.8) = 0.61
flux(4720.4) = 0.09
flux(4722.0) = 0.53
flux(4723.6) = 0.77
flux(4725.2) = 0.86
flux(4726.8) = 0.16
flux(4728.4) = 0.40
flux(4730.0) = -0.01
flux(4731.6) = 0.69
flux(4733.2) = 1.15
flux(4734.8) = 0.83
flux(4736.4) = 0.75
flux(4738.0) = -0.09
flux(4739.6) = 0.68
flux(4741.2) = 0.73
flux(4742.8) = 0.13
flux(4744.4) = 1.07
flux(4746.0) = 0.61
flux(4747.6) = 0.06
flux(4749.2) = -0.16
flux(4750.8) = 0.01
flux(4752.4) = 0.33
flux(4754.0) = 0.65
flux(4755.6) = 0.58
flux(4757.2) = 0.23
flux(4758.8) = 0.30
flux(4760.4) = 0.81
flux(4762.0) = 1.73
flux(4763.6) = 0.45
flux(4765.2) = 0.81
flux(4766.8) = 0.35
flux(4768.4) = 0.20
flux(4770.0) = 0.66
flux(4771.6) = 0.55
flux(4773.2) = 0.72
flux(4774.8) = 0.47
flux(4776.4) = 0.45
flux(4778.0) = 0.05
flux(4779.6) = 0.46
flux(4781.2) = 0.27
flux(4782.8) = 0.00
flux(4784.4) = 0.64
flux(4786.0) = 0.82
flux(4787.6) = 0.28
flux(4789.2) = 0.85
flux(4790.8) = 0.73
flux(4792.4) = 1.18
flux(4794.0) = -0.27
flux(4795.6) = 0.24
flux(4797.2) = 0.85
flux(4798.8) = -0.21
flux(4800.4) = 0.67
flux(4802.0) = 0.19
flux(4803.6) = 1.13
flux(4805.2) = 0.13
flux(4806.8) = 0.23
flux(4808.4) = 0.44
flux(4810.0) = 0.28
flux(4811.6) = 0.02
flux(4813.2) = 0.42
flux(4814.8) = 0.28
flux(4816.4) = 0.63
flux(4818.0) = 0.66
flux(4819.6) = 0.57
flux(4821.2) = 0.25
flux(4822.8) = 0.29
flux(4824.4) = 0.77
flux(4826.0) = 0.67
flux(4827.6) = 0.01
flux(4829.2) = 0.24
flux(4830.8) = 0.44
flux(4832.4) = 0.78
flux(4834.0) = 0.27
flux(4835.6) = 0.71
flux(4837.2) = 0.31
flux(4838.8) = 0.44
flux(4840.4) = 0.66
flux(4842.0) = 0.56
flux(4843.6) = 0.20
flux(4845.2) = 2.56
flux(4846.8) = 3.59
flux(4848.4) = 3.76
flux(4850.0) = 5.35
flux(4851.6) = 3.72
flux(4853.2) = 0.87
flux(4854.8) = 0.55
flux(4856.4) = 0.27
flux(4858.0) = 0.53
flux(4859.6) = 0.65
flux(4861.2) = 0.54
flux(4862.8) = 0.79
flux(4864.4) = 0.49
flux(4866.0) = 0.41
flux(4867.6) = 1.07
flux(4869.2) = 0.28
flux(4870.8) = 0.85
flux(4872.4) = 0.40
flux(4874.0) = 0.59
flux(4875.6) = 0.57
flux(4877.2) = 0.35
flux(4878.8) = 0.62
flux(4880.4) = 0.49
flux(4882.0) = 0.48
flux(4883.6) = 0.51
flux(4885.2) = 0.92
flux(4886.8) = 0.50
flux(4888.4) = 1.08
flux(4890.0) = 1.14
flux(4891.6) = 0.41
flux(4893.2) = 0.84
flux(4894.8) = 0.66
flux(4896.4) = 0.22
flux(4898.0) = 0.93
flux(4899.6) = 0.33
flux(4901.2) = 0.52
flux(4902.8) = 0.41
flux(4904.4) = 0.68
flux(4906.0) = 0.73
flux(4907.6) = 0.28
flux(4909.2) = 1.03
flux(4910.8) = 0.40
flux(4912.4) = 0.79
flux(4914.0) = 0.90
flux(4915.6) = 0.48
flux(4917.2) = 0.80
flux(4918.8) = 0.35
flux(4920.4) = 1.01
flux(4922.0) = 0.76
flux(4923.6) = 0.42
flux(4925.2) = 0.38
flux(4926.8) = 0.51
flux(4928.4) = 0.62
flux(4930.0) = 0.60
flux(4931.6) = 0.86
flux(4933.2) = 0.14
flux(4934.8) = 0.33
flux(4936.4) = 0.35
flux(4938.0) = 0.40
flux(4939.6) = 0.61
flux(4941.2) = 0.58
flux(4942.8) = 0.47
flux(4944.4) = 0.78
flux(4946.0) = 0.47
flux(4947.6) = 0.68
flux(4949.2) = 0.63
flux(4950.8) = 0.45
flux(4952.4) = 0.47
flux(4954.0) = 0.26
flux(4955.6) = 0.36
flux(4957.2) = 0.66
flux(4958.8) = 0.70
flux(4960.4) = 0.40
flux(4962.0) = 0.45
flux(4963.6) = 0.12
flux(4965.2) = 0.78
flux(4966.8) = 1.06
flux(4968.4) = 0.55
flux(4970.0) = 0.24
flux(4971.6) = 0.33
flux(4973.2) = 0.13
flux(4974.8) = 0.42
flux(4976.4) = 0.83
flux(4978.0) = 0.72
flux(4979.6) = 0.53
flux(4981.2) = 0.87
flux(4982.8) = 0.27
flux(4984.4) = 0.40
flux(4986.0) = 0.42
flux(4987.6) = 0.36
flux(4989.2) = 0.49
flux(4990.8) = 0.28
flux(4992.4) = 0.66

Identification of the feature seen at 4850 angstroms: [O II] 3727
